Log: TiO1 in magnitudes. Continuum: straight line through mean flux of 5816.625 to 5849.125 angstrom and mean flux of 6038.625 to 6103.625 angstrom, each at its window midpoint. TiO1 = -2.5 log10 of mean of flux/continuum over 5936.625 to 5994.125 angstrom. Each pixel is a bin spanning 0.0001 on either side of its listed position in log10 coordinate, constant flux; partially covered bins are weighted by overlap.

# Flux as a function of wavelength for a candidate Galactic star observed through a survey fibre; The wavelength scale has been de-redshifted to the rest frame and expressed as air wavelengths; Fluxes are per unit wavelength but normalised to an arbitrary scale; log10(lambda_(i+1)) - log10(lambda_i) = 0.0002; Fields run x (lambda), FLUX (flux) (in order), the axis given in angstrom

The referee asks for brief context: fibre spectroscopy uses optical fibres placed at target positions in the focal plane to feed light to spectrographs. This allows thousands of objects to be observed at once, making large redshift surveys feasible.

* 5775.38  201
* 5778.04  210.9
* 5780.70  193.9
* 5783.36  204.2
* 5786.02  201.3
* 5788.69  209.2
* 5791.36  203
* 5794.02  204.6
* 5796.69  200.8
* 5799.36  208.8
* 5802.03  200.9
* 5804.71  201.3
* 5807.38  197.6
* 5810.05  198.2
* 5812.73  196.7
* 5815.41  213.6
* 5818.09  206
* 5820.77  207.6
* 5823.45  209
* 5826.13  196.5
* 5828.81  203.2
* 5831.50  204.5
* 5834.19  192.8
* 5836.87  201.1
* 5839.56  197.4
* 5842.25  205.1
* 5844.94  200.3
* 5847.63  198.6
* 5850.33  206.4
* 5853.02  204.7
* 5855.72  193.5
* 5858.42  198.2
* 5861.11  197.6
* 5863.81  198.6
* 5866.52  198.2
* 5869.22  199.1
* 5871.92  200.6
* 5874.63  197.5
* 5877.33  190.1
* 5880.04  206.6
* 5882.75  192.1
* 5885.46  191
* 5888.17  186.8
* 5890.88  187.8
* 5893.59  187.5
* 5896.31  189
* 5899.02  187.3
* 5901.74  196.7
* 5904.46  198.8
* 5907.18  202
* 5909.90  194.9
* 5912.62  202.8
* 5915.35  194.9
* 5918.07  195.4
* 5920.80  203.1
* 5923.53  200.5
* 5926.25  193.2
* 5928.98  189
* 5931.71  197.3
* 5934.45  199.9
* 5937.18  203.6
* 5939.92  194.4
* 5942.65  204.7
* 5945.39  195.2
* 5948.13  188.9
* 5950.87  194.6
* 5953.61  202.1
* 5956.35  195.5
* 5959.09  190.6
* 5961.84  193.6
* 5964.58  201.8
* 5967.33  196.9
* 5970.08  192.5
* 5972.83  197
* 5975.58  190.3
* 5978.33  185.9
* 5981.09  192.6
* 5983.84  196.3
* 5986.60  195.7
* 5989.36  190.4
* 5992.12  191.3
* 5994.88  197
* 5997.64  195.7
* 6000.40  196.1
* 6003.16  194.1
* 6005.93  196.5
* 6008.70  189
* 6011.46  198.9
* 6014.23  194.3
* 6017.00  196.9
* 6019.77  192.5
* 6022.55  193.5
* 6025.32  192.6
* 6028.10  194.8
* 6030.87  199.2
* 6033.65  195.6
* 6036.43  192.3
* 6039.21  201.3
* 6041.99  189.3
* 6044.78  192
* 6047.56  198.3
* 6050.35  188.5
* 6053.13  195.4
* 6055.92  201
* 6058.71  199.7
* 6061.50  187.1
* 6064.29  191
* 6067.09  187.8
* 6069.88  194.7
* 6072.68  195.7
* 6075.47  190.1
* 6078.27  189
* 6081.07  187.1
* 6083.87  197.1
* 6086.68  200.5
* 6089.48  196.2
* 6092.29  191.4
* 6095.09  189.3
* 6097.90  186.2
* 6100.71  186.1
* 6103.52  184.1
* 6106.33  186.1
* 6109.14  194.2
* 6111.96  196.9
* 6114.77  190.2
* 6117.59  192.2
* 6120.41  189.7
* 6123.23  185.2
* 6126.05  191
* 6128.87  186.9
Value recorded 0.010 mag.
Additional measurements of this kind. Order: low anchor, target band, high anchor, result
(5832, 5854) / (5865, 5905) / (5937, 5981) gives 0.03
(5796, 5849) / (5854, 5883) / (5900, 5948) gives 0.01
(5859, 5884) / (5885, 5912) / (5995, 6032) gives 0.03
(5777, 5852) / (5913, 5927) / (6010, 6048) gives 0.00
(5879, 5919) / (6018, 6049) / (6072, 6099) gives -0.01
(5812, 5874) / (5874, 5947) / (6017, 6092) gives 0.02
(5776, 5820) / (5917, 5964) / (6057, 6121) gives 0.00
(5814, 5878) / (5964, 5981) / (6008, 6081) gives 0.02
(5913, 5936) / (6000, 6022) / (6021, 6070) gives 0.00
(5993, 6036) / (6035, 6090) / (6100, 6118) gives -0.01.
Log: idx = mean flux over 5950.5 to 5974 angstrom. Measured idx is 196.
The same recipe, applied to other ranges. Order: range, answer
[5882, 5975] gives 195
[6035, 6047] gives 194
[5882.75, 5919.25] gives 193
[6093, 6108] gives 187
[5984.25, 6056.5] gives 195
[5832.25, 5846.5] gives 200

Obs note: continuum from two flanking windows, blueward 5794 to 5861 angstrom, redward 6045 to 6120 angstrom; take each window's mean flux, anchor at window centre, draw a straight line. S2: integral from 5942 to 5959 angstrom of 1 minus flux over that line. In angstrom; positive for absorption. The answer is 0.1 angstrom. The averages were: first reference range 202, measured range 196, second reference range 192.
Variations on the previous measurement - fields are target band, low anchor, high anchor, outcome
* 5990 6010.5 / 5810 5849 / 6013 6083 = 0.13 angstrom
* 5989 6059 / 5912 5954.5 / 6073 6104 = -0.44 angstrom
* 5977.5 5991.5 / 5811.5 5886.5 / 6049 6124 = 0.21 angstrom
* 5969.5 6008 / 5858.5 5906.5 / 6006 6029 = 0.13 angstrom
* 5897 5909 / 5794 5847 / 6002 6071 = 0.21 angstrom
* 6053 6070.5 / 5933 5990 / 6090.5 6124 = -0.22 angstrom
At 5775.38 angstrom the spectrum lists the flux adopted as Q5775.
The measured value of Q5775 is 201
